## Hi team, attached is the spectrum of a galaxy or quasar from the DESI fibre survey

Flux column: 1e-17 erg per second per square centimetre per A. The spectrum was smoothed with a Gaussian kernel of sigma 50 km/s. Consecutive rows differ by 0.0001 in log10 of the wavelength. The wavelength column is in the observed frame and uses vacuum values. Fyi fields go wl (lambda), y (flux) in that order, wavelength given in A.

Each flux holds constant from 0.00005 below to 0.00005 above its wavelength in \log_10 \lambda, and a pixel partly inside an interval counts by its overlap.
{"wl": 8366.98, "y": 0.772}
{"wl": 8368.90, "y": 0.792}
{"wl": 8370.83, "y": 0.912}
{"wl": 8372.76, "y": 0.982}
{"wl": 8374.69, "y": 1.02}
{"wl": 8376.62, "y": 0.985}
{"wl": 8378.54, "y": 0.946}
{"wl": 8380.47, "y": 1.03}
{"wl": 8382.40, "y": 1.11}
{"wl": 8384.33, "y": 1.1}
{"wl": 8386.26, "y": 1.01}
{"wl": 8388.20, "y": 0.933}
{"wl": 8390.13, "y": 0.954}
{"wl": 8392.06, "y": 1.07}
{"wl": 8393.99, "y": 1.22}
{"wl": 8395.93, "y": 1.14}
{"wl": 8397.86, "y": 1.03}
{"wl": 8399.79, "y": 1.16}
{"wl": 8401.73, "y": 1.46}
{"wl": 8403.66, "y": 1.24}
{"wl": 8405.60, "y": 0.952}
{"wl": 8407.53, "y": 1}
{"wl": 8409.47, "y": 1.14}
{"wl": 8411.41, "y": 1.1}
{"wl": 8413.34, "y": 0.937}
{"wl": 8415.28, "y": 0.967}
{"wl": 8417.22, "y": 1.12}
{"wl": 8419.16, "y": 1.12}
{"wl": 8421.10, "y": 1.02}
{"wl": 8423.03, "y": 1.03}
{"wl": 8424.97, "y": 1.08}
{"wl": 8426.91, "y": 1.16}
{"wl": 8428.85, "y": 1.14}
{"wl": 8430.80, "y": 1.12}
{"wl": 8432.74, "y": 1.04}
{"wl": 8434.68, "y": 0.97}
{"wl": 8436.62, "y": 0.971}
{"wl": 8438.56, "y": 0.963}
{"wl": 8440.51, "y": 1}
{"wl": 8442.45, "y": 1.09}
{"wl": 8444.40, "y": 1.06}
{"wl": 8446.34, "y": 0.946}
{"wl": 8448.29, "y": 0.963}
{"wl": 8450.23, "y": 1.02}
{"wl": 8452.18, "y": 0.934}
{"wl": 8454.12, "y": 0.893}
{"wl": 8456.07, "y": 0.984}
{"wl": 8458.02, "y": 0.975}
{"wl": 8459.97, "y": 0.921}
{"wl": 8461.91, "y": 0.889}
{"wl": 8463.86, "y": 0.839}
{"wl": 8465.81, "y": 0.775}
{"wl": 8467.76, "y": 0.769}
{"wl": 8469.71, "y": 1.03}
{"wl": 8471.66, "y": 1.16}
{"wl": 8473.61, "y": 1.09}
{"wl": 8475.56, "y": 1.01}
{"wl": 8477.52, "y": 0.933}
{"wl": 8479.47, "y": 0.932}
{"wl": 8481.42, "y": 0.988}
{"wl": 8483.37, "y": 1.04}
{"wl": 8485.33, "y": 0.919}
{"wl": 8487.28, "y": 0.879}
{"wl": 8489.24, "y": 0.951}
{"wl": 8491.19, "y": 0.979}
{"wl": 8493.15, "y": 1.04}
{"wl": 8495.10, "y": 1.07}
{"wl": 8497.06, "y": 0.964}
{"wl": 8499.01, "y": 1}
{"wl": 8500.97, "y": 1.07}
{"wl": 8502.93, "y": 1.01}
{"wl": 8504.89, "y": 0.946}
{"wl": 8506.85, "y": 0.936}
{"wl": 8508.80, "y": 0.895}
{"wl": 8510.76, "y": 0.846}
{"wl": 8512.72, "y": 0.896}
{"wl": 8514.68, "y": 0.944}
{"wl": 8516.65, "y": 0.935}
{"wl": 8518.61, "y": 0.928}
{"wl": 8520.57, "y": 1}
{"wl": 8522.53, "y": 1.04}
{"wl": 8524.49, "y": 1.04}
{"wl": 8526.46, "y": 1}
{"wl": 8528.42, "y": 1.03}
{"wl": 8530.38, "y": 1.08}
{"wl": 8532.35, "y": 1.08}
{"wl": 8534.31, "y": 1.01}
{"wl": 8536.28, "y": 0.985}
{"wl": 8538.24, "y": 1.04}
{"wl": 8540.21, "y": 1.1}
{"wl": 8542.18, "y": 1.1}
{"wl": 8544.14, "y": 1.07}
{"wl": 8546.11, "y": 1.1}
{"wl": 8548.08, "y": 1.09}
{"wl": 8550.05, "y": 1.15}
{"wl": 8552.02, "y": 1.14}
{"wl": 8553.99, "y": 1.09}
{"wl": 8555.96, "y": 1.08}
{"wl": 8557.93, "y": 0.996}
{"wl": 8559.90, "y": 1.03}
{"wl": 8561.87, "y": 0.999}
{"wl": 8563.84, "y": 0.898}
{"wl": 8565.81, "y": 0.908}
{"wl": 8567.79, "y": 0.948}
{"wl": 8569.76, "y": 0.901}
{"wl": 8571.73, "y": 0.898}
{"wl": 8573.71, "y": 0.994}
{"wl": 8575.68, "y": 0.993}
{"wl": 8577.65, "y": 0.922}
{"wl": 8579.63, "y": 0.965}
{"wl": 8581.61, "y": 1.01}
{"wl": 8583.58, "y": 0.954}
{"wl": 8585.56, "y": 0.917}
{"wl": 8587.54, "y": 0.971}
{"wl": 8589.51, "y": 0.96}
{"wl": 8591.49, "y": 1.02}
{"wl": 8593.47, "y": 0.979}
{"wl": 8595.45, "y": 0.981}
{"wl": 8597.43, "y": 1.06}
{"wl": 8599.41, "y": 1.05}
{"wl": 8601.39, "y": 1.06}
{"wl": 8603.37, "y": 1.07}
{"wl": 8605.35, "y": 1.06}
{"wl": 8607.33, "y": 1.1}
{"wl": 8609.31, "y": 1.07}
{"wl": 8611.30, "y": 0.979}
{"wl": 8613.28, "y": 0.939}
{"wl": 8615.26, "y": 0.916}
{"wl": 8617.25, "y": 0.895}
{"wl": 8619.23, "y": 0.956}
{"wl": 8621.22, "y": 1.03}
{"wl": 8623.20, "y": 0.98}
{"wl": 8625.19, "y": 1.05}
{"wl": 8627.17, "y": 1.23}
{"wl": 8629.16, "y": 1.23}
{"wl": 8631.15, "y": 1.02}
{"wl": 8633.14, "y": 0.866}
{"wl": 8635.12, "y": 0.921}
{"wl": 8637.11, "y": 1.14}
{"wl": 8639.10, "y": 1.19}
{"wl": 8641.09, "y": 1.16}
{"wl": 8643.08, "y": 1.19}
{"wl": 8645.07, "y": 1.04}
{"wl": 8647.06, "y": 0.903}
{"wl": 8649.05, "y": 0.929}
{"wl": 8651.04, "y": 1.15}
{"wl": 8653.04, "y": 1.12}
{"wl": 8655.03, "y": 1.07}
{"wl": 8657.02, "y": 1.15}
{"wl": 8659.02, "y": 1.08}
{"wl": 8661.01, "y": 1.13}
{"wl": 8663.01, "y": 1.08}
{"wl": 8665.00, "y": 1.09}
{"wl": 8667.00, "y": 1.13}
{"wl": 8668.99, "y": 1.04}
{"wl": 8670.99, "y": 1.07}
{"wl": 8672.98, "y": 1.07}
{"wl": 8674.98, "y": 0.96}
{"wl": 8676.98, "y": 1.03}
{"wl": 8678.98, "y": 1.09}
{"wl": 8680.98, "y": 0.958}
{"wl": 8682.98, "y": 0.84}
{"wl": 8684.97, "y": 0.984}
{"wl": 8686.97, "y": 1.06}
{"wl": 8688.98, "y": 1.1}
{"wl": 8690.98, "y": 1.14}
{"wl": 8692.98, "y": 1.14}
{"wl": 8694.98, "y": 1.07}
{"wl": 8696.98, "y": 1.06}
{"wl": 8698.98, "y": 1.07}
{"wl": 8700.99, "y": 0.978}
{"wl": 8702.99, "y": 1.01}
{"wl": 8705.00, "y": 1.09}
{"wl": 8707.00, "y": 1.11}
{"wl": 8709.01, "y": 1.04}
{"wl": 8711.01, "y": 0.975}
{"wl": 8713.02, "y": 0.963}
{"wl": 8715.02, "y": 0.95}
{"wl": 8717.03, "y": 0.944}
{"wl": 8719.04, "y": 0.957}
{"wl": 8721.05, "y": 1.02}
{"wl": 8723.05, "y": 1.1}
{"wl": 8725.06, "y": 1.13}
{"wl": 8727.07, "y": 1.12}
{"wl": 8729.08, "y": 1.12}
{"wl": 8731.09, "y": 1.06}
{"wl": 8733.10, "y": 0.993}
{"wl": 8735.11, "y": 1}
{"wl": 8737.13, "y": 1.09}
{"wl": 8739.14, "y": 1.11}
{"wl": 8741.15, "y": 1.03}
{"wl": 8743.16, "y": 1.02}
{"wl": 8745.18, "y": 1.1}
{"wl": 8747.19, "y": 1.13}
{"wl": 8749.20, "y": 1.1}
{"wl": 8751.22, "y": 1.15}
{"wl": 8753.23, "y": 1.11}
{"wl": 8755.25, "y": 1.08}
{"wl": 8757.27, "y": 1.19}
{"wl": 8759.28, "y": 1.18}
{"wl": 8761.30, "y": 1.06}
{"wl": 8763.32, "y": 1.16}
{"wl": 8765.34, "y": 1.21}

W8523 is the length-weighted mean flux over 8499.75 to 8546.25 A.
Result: 1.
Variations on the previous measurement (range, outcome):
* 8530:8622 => 1.01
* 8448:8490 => 0.95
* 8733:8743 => 1.05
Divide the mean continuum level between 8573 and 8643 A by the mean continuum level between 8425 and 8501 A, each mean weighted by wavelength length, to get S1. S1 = 1.0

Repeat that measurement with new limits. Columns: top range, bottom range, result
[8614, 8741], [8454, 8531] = 1.09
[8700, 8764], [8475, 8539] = 1.08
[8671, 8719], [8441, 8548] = 1.04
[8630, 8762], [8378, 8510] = 1.04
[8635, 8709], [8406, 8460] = 1.04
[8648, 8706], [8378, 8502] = 1.04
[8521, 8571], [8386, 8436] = 0.96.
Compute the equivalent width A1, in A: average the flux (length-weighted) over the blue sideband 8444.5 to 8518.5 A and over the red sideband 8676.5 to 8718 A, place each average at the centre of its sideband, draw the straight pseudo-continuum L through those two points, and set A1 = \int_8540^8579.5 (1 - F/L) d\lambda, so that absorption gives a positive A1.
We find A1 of -1.4 A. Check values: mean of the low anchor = 0.957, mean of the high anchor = 1.03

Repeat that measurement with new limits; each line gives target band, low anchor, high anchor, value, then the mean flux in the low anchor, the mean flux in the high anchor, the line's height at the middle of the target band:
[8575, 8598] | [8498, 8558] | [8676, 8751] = 1.2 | 1.02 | 1.05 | 1.03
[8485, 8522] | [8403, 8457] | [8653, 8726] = 2.8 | 1.03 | 1.05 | 1.04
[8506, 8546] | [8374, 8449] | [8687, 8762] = 2.3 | 1.06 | 1.07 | 1.06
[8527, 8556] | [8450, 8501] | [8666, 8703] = -2.6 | 0.962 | 1.04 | 0.988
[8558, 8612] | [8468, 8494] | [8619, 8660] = 2.7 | 0.989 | 1.07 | 1.04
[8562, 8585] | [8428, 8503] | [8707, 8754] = 1.5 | 0.982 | 1.05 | 1.01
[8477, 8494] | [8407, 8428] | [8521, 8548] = 1.5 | 1.06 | 1.05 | 1.06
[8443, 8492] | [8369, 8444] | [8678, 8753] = 4.6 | 1.06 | 1.05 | 1.05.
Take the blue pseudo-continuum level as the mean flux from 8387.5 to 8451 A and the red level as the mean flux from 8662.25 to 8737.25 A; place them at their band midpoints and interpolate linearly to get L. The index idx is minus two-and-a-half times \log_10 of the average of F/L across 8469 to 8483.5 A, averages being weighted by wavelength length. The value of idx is 0.04 mag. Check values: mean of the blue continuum 1.06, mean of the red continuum 1.04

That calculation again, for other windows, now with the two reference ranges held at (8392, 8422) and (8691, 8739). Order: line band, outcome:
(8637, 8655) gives -0.03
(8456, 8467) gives 0.23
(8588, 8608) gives 0.04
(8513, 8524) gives 0.12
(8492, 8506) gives 0.08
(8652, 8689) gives 0.00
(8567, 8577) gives 0.14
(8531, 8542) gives 0.03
